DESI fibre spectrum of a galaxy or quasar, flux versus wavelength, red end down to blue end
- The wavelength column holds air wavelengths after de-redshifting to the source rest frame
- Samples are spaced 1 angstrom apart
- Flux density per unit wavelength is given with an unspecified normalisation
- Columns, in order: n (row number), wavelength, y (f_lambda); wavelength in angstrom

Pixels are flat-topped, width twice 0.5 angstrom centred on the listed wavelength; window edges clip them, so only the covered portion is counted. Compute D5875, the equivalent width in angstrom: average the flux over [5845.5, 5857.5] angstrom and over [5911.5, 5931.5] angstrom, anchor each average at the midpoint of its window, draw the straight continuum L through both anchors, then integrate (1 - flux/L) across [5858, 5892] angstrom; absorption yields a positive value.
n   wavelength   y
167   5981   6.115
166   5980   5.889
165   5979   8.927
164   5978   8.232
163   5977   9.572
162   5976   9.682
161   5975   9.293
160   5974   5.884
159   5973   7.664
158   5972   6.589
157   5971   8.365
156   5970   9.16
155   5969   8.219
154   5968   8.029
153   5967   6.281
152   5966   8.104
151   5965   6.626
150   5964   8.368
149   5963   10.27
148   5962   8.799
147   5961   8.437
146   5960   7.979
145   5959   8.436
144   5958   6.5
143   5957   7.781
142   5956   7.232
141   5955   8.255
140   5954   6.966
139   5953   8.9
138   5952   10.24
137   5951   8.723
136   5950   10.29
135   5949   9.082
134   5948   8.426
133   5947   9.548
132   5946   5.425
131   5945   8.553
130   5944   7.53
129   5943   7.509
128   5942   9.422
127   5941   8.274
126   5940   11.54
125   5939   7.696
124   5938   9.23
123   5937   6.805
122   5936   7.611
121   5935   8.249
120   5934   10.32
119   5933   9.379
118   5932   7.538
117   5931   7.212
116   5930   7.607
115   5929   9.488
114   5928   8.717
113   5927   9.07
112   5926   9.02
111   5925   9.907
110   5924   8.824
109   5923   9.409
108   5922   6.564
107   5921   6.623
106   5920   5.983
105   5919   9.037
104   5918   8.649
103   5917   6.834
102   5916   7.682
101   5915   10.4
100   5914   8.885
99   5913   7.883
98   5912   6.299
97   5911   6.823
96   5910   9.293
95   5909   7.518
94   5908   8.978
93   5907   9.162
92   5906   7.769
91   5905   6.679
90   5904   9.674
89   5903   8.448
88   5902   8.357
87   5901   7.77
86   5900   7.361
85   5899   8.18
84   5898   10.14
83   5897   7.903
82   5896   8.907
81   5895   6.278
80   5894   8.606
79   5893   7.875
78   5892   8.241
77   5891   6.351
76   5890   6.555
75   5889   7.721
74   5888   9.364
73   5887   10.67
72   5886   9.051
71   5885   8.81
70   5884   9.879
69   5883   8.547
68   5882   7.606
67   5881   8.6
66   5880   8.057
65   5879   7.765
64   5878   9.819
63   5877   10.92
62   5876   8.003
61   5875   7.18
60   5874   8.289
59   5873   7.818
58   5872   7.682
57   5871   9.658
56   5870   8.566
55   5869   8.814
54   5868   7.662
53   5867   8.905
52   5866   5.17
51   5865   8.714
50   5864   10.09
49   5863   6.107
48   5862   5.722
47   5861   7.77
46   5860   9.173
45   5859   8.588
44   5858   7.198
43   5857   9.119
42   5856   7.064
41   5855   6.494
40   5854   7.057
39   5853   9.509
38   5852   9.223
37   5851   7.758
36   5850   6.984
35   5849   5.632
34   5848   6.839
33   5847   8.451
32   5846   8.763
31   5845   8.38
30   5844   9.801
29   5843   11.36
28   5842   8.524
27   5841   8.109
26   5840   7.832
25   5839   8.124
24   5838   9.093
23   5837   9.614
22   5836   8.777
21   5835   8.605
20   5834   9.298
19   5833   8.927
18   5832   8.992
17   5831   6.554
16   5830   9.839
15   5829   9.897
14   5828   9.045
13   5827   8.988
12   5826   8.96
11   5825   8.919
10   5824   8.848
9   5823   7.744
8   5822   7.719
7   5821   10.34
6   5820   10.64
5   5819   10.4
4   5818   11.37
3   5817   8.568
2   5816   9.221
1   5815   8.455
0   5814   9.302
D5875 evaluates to -1.6 angstrom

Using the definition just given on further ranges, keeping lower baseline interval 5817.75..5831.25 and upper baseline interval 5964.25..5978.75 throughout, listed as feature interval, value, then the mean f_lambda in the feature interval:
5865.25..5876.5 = 1.1 angstrom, 7.99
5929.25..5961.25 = -0.5 angstrom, 8.34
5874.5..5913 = 1.7 angstrom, 8.29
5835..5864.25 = 2.8 angstrom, 8.17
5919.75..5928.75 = 0.1 angstrom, 8.33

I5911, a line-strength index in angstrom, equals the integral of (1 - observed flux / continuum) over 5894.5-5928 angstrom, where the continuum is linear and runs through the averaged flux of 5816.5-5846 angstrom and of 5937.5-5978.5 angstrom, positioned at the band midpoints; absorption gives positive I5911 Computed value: 1.5 angstrom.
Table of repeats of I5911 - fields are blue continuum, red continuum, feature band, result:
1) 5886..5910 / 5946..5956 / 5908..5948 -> 0.99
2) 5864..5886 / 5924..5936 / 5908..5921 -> 1.08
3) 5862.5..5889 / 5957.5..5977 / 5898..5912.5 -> 0.48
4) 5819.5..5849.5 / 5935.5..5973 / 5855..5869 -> 1.39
